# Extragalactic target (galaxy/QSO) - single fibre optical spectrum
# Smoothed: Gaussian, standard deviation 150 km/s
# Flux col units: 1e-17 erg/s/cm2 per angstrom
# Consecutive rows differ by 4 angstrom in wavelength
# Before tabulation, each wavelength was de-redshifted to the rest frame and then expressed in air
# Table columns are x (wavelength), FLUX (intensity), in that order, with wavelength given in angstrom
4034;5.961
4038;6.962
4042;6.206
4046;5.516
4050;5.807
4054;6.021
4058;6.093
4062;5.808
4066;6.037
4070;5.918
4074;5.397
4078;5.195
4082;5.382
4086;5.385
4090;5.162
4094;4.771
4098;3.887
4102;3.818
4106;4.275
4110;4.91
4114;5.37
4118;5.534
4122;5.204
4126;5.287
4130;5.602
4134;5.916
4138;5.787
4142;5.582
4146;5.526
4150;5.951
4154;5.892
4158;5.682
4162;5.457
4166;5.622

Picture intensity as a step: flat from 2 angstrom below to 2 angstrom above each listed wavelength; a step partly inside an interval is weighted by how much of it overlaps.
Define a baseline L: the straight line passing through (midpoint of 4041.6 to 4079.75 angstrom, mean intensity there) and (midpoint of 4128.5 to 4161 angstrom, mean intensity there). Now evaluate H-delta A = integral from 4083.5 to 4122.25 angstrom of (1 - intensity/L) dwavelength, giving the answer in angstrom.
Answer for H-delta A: 6.3 angstrom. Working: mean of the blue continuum 5.79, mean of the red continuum 5.74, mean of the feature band 4.82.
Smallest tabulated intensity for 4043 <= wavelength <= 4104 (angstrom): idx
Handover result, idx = 3.818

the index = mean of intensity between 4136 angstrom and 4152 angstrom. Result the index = 5.71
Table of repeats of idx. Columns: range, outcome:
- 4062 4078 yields 5.195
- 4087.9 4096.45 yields 4.771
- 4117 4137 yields 5.204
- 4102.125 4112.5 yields 4.275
